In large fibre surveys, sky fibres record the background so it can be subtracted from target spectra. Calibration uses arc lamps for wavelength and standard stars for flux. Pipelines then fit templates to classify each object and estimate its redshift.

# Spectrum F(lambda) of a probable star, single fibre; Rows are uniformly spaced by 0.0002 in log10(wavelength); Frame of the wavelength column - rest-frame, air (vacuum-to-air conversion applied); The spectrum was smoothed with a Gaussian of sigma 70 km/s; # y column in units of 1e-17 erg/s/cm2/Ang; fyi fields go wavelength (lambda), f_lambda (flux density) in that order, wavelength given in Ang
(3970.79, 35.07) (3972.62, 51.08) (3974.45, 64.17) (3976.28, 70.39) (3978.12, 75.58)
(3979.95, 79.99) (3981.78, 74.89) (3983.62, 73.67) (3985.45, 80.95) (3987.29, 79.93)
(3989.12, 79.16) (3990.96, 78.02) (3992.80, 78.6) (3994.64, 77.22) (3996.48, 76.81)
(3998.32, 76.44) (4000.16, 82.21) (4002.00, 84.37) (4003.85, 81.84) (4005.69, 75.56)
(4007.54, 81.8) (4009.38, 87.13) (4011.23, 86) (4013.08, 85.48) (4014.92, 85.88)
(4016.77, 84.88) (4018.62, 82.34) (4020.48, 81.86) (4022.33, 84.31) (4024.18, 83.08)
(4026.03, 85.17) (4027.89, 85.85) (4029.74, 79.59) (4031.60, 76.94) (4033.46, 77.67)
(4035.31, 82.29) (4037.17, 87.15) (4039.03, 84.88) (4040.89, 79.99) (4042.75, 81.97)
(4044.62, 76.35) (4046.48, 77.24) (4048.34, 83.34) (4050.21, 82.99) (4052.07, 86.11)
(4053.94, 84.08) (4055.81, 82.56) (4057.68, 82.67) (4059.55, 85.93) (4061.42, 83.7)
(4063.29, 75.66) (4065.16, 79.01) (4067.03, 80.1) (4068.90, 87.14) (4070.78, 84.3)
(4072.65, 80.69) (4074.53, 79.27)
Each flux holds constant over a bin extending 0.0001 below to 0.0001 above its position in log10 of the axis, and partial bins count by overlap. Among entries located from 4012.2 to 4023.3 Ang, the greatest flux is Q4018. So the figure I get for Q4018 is 85.88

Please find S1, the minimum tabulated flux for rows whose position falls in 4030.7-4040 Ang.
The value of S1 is 76.94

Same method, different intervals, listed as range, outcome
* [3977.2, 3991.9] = 73.67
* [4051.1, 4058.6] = 82.56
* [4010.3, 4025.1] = 81.86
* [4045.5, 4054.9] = 77.24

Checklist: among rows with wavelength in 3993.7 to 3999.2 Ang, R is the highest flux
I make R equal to 77.22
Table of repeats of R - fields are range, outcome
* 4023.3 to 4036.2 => 85.85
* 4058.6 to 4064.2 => 85.93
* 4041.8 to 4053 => 86.11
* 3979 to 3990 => 80.95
